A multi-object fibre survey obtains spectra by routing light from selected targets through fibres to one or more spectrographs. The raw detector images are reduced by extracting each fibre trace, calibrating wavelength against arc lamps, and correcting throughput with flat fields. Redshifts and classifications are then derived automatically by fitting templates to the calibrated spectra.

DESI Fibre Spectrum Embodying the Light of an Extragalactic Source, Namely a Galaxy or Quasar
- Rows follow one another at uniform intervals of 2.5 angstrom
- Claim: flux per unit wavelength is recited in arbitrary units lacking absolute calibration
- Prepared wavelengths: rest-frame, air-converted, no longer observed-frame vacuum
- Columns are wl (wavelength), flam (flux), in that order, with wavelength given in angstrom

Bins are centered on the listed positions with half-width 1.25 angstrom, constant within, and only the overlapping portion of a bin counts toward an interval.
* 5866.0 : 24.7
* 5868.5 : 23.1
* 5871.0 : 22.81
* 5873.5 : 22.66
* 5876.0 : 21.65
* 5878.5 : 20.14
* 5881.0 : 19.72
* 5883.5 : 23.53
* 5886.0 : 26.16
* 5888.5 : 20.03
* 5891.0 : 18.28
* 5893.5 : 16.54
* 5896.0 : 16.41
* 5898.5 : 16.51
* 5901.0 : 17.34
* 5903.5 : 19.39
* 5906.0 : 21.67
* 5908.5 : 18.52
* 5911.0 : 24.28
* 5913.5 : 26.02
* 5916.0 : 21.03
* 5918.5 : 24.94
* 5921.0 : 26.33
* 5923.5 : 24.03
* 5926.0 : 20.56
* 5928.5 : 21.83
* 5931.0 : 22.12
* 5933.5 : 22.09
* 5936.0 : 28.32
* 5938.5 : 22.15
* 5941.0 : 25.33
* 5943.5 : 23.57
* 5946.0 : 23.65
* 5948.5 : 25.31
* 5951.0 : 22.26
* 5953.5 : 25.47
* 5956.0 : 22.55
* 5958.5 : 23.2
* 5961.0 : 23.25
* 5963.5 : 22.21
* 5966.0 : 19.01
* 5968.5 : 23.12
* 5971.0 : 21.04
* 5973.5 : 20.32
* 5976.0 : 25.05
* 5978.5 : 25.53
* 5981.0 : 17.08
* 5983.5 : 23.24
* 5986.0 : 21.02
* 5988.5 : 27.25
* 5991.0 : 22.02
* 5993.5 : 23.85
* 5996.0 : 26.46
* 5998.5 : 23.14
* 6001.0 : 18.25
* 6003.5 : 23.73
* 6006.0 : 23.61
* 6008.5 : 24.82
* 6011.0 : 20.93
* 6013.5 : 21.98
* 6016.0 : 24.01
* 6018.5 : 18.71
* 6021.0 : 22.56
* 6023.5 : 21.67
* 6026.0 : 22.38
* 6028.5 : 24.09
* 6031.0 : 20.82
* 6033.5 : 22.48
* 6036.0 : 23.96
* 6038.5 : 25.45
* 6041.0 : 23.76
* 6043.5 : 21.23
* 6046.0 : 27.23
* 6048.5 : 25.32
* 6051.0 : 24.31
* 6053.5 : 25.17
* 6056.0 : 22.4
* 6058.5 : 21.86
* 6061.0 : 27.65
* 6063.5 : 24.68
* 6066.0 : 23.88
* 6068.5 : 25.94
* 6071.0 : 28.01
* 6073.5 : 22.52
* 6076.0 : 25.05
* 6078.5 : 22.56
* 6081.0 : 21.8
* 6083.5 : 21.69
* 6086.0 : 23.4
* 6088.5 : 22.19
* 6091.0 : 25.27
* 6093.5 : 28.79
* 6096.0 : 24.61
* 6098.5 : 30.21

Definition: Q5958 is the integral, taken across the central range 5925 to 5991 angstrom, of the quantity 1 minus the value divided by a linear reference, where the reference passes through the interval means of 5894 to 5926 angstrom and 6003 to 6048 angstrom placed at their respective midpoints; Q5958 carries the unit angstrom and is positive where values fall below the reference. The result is -2.9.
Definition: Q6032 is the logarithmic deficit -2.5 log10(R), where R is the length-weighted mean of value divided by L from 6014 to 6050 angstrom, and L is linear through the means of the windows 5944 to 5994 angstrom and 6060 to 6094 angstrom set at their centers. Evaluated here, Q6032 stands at 0.030 mag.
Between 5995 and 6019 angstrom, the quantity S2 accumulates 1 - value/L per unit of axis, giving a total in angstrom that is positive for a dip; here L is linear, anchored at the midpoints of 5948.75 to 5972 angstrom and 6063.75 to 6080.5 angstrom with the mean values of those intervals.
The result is 0.8 angstrom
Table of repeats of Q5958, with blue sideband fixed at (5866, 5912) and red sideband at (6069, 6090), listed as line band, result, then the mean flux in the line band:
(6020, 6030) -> 0.0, 22.6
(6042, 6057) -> -0.8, 24.3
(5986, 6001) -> -1.0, 23.7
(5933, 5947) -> -1.9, 24.3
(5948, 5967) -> -1.1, 22.9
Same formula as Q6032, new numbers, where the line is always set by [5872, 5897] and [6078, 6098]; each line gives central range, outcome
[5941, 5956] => -0.11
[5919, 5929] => -0.11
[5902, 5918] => -0.04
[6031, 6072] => -0.05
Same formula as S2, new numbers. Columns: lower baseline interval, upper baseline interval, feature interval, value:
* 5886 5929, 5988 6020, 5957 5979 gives -0.3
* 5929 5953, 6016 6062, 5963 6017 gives 2.3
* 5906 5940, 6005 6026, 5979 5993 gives 0.1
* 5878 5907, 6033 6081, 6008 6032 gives 1.2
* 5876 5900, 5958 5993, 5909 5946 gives -4.8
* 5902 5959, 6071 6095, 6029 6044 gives 0.4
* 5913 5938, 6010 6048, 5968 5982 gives 0.7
